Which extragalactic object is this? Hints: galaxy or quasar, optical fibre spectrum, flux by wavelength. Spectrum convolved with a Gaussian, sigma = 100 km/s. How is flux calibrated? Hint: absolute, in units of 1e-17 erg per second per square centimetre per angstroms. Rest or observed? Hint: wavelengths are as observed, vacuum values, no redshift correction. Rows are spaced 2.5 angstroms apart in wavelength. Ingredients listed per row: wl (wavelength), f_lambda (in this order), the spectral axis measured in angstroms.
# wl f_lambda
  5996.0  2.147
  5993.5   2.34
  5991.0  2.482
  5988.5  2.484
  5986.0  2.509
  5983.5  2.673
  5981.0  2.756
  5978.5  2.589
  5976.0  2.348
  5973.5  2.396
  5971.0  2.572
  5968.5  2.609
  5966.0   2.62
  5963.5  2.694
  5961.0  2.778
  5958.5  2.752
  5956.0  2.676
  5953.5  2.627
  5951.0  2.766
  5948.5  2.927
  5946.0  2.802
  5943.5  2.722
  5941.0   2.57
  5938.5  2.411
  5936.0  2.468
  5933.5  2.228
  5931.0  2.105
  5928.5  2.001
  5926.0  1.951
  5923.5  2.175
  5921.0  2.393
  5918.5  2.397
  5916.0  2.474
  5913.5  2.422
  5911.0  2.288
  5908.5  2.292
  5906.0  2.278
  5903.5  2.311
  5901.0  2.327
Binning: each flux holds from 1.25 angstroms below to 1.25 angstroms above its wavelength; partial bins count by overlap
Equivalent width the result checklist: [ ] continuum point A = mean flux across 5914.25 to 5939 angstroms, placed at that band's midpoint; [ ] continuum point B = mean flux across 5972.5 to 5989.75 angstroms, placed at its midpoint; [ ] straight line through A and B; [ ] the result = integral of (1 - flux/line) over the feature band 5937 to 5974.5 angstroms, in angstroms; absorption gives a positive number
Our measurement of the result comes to -4.0 angstroms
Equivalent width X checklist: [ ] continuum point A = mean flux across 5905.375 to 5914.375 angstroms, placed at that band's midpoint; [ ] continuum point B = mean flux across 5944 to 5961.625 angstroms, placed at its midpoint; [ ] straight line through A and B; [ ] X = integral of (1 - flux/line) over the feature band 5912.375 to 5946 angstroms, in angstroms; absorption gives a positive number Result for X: 2.23 angstroms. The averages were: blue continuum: 2.32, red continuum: 2.76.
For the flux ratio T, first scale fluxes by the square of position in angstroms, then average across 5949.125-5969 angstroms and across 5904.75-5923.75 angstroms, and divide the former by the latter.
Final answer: 1.2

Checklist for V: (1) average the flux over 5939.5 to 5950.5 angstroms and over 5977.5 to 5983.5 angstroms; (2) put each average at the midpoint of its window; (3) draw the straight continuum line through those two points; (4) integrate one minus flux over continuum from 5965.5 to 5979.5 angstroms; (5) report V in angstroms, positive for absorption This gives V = 0.9 angstroms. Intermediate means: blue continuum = 2.75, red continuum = 2.68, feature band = 2.52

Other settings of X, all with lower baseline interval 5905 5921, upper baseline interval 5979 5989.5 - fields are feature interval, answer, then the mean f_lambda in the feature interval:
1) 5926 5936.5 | 1.19 angstroms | 2.15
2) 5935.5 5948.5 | -0.90 angstroms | 2.63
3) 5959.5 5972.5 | -0.55 angstroms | 2.65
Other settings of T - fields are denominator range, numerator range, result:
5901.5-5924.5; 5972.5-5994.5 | 1.10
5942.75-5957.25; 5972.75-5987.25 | 0.94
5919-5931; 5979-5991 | 1.23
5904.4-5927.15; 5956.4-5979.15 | 1.15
